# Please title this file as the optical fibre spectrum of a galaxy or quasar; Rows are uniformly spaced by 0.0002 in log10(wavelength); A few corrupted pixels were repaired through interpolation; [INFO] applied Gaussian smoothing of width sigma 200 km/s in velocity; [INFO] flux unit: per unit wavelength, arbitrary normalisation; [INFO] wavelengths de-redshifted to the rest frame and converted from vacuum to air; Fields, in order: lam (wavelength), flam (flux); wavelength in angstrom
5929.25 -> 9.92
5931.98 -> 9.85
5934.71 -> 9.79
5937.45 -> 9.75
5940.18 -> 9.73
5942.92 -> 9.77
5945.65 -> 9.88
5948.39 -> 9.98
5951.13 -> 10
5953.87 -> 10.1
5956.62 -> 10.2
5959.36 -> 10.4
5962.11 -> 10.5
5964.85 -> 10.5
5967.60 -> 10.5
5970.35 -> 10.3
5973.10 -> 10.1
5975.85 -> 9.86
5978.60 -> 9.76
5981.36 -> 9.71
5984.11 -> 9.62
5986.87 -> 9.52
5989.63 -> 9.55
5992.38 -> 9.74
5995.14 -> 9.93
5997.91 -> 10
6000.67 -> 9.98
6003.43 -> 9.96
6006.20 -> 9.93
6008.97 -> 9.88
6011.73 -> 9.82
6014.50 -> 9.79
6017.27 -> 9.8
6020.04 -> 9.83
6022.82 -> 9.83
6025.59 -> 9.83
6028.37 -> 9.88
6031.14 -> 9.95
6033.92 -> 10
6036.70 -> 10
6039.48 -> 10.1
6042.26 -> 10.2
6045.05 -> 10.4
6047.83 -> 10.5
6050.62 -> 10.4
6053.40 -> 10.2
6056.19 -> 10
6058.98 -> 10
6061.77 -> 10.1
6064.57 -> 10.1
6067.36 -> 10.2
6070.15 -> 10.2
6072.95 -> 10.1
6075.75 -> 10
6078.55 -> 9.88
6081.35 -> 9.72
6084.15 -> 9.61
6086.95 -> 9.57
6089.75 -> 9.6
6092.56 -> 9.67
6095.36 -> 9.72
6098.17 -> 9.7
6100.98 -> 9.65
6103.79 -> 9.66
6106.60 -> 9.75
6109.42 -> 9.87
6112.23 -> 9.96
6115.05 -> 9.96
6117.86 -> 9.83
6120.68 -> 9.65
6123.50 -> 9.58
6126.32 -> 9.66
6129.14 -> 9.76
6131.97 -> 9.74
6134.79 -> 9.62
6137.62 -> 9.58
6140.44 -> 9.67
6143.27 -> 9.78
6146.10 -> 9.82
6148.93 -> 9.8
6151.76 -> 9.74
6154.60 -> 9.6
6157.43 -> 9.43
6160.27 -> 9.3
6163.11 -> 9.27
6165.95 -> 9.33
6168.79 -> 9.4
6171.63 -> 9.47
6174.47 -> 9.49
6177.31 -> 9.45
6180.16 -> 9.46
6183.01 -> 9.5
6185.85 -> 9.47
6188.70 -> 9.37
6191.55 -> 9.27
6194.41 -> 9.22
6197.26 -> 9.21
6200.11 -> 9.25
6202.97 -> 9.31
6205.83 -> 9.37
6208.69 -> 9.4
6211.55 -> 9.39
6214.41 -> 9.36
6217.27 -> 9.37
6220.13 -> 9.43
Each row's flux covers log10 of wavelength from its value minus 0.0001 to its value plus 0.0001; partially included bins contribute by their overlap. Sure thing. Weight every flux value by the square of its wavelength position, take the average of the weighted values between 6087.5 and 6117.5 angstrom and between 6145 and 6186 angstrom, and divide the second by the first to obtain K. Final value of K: 1.0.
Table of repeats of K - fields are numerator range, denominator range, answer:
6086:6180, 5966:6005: 1.02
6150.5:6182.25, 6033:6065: 0.97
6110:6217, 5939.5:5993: 1.02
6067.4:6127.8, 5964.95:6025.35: 1.02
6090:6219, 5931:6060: 1.01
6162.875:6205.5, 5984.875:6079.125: 0.99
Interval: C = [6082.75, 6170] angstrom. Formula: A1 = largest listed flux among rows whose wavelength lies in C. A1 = 9.96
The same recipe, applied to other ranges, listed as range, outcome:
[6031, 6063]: 10.5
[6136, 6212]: 9.82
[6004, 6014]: 9.93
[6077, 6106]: 9.88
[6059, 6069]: 10.2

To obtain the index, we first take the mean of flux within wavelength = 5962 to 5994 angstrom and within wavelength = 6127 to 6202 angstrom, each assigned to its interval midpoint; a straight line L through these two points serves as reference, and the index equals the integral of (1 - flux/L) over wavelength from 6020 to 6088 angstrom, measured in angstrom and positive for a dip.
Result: -1.8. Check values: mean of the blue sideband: 9.95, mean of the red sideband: 9.5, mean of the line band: 10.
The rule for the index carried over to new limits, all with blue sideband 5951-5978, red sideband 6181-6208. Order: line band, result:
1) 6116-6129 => -0.1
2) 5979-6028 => 1.4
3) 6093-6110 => 0.0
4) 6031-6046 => -0.2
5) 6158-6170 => 0.2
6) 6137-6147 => -0.2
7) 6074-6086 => 0.0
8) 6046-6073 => -0.9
